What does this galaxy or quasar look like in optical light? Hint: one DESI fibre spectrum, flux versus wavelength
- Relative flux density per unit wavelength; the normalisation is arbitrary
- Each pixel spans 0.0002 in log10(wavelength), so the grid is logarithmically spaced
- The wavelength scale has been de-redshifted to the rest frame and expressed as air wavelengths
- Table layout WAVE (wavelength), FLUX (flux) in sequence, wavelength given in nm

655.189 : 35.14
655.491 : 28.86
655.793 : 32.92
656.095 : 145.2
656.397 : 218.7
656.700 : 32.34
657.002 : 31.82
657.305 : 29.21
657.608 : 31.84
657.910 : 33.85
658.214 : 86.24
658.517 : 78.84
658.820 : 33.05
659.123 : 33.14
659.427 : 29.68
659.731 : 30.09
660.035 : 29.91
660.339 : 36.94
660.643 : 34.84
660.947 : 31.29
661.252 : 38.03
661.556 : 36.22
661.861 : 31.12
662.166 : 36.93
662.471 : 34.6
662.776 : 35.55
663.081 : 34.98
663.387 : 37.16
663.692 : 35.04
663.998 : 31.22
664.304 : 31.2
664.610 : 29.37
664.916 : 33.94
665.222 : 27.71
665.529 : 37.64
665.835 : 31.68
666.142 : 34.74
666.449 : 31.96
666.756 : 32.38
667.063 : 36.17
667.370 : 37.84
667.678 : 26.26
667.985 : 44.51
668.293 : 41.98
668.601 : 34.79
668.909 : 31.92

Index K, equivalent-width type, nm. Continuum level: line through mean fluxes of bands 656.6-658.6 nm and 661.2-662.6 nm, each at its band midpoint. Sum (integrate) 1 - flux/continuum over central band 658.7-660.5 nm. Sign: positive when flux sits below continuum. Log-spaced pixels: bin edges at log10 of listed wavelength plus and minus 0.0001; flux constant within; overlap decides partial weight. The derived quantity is 0.379 nm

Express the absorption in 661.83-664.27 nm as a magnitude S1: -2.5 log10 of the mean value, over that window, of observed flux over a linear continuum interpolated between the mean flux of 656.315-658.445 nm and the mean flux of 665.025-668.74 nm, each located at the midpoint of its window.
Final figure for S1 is 0.30 mag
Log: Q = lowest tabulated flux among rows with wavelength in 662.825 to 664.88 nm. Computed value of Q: 29.37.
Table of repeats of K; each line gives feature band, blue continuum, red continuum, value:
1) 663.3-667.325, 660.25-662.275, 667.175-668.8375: 0.32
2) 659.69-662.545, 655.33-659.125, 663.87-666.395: 0.82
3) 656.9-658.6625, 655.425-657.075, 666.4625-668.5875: 0.67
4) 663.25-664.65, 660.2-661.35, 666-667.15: 0.05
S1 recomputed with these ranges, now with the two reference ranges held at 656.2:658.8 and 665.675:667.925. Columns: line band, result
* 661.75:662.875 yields 0.39 mag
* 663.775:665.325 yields 0.32 mag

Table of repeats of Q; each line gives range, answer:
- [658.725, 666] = 27.71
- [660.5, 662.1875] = 31.12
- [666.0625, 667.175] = 31.96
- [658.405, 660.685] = 29.68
